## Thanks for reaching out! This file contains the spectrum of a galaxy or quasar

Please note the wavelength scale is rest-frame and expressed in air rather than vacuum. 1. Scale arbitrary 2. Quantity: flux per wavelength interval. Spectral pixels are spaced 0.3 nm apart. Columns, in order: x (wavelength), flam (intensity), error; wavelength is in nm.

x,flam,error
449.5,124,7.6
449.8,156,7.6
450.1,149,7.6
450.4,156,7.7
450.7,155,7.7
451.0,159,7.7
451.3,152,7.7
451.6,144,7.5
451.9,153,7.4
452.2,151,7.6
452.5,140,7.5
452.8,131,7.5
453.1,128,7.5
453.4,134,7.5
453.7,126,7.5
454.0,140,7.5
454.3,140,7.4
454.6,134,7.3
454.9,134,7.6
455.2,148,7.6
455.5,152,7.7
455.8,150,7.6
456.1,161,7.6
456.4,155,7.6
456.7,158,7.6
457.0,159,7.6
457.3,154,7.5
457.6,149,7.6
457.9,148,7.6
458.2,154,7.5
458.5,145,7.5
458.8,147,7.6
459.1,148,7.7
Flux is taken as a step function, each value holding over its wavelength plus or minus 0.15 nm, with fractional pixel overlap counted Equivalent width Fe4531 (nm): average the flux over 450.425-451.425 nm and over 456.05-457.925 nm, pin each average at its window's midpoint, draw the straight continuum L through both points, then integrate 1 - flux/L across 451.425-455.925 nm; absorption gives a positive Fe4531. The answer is 0.432 nm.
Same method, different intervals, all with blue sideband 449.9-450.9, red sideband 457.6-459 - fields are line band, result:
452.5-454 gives 0.20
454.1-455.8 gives 0.10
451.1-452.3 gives 0.02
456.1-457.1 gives -0.05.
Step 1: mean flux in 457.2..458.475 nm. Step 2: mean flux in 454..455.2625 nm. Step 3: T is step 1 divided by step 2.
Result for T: 1.1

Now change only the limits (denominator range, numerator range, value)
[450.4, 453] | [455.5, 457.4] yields 1.05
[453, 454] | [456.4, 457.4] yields 1.20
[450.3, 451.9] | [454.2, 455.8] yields 0.93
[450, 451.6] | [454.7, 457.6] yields 0.99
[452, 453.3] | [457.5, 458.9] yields 1.08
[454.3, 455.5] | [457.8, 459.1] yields 1.06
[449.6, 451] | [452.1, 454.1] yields 0.88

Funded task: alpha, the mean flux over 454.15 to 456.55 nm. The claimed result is 147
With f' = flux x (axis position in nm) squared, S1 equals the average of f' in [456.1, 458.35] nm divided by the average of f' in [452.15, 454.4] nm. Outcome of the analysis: 1.16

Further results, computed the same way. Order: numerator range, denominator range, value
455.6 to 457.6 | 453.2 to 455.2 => 1.16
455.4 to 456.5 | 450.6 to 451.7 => 1.03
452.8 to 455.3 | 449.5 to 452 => 0.91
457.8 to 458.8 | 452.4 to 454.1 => 1.15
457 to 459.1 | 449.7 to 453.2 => 1.04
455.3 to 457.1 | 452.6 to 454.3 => 1.19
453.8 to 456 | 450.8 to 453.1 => 0.99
